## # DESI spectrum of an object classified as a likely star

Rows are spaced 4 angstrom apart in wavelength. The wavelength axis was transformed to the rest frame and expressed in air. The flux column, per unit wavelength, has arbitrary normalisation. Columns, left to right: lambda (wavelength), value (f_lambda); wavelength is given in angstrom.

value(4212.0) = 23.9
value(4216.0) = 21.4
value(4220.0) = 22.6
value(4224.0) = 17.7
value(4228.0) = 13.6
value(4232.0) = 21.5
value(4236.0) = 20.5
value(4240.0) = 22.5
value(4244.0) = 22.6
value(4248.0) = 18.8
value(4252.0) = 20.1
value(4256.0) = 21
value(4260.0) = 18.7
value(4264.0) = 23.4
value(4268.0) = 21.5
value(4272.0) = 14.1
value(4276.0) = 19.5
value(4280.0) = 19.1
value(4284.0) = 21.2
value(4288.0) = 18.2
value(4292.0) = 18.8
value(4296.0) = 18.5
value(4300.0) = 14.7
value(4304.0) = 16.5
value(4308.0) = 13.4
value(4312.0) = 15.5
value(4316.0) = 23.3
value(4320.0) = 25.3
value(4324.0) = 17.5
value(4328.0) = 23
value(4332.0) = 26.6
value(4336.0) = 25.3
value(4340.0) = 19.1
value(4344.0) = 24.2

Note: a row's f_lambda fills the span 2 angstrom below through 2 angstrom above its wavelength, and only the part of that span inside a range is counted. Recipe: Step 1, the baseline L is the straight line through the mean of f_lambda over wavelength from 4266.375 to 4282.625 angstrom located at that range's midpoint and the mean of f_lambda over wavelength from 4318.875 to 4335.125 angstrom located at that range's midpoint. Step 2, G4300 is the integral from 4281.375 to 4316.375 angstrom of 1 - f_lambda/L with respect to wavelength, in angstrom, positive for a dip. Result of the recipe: 5.2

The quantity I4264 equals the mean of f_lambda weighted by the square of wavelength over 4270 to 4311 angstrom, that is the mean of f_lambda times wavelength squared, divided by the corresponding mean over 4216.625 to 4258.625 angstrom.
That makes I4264 0.88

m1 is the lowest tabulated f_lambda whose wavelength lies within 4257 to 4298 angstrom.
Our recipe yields 14.1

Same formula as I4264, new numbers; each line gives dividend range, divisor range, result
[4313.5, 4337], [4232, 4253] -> 1.15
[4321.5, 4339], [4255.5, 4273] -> 1.19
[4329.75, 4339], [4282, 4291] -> 1.31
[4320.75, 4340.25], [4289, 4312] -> 1.41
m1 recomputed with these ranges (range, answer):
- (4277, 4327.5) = 13.4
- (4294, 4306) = 14.7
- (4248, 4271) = 18.7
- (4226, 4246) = 13.6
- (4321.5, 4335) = 17.5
